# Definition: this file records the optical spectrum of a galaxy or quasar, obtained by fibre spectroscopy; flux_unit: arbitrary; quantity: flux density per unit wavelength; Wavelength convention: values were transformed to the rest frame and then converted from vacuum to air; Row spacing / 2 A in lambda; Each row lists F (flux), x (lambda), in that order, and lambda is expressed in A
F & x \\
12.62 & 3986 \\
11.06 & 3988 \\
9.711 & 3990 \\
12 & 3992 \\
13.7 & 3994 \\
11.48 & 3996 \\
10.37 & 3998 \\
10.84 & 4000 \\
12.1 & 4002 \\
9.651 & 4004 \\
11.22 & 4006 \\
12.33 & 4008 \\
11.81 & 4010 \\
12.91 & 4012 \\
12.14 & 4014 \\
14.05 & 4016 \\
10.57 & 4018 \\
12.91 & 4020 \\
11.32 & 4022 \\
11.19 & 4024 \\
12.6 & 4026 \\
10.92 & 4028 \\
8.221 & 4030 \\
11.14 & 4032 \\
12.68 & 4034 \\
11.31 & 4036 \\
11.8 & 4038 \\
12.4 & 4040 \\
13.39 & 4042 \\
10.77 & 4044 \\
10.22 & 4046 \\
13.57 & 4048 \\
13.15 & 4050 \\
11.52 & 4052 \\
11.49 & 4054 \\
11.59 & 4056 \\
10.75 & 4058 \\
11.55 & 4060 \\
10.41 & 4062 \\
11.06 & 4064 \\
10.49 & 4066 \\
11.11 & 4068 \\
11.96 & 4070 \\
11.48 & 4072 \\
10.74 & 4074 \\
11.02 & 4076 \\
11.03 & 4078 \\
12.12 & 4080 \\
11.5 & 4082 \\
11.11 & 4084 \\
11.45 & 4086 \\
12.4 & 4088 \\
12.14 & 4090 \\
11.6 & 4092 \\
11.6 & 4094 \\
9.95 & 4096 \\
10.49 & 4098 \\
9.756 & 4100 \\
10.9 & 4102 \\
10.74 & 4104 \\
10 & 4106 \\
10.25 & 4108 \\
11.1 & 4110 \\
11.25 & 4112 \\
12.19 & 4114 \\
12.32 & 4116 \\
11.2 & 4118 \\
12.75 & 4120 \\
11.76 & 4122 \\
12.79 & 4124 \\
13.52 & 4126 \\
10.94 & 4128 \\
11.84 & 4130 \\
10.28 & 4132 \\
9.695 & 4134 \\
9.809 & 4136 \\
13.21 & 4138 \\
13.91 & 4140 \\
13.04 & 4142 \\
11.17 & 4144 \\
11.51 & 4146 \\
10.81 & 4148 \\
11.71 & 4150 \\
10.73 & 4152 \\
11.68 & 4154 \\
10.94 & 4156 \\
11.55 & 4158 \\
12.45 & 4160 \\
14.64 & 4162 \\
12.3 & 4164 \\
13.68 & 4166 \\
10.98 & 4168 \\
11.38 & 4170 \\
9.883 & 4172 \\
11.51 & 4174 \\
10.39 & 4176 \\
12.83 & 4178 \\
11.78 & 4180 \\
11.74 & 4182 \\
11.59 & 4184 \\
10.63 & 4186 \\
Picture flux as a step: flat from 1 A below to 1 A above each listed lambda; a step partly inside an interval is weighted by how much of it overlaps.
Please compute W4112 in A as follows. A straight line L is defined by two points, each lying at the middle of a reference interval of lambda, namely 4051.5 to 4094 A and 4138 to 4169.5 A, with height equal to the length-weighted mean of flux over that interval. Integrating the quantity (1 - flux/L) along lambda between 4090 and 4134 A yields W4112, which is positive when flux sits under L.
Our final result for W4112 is 1.7 A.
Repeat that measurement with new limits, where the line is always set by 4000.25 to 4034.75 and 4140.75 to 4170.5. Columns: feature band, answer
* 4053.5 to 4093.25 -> 1.3 A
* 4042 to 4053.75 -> -0.3 A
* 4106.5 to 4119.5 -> 0.5 A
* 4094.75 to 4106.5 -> 1.4 A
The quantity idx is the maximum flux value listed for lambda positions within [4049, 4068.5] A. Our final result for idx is 13.15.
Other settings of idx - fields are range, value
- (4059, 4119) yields 12.4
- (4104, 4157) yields 13.91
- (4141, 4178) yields 14.64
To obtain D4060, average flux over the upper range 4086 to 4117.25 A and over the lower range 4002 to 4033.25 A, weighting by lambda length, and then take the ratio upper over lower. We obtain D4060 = 0.96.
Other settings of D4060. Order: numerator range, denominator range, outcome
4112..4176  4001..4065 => 1.01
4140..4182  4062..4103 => 1.06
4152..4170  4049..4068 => 1.07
